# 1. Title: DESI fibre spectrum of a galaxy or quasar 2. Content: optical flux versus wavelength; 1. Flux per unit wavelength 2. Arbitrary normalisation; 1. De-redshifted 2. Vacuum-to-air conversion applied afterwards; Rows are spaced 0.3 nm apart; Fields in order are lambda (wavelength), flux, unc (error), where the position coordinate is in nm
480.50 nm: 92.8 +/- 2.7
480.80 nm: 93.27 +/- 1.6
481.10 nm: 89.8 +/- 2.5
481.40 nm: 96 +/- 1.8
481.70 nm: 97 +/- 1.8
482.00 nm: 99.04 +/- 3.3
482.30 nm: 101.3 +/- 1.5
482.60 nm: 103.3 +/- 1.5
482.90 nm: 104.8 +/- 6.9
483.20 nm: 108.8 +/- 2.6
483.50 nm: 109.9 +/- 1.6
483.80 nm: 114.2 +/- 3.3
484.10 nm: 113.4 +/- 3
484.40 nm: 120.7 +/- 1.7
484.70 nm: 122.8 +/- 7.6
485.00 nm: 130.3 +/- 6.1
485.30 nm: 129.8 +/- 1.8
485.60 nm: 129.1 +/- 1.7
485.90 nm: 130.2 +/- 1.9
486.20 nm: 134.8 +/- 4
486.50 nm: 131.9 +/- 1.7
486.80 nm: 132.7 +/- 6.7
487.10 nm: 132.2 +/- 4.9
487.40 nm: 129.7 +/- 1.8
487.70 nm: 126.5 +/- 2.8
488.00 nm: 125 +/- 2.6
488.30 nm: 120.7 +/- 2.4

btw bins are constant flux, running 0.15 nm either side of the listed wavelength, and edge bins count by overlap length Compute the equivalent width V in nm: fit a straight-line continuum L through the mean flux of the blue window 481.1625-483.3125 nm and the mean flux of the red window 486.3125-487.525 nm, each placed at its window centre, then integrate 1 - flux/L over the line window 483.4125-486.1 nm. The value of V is -0.12 nm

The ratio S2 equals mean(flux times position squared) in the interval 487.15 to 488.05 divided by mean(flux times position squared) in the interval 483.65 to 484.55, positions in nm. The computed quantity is 1.12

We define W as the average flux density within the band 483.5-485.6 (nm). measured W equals 122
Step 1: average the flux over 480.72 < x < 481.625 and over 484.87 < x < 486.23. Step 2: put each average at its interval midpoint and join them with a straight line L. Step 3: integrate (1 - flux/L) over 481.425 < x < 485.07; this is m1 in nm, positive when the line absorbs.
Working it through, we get 0.05 nm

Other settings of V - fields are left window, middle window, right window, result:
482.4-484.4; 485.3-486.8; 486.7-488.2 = -0.11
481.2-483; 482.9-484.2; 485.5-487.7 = -0.01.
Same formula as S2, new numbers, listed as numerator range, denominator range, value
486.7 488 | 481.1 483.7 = 1.30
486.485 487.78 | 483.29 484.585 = 1.16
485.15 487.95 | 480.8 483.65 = 1.32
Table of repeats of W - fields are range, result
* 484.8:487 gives 131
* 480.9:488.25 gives 117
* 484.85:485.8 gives 130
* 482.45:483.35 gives 106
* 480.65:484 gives 102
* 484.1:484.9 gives 121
